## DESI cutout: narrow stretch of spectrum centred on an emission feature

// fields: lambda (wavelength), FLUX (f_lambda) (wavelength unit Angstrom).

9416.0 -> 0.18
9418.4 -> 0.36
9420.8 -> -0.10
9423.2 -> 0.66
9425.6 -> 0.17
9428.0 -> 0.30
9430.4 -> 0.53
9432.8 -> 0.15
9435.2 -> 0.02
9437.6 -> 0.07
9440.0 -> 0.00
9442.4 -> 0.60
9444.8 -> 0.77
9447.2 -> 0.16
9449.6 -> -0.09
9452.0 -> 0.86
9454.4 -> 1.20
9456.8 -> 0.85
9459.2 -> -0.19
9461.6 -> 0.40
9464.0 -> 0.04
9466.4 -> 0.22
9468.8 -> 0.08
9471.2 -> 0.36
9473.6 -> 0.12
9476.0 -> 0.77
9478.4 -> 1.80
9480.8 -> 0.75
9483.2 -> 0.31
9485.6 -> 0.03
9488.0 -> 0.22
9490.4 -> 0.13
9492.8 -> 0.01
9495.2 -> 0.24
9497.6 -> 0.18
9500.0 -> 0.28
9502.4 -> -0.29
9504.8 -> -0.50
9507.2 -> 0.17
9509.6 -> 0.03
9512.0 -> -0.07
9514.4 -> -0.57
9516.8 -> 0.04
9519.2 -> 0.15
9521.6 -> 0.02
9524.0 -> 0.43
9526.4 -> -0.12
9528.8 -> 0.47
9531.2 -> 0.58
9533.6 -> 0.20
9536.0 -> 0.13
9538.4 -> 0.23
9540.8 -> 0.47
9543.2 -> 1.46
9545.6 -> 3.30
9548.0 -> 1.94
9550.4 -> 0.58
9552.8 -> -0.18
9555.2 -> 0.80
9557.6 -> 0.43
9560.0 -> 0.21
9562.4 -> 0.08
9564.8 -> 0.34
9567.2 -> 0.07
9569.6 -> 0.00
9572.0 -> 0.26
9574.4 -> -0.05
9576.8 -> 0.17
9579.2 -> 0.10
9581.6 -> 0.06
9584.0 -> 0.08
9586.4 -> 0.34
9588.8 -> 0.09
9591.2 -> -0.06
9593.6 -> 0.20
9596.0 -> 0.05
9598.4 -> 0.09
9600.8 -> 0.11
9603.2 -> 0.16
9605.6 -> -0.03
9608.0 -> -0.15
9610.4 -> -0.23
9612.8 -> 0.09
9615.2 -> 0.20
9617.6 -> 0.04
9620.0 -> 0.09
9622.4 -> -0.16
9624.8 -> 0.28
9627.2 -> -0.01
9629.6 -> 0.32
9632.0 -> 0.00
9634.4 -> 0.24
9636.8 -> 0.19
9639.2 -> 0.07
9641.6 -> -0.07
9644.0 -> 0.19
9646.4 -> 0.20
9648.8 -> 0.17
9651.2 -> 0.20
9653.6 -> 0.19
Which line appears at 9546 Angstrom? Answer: [O III] 5007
